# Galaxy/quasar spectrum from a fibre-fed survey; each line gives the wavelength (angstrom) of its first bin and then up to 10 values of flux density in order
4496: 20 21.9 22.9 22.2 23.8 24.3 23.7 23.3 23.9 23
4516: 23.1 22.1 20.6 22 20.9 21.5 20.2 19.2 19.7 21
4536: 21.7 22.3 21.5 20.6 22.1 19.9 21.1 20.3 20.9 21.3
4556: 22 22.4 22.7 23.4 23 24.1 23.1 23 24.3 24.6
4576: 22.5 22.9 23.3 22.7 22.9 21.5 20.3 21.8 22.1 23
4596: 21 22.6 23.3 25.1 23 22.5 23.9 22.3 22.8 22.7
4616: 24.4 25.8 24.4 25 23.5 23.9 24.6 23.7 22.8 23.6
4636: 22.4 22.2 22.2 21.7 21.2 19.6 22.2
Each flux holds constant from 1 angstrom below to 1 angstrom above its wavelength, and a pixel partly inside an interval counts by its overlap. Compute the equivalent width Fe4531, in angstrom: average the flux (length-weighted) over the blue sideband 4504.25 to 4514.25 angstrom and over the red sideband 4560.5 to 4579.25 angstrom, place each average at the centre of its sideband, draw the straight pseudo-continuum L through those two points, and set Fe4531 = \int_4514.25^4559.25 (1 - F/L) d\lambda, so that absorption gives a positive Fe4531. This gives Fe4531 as 4.45 angstrom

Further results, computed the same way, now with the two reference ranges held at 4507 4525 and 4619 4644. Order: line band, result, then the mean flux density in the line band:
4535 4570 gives 1.2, 21.9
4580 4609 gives 0.6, 22.6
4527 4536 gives 1.0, 20.2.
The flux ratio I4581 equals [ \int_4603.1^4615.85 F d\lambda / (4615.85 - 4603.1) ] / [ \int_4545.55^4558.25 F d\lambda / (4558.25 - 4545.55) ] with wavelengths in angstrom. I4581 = 1.09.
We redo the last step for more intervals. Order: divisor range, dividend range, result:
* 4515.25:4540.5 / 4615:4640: 1.12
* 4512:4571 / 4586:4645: 1.06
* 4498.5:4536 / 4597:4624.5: 1.07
